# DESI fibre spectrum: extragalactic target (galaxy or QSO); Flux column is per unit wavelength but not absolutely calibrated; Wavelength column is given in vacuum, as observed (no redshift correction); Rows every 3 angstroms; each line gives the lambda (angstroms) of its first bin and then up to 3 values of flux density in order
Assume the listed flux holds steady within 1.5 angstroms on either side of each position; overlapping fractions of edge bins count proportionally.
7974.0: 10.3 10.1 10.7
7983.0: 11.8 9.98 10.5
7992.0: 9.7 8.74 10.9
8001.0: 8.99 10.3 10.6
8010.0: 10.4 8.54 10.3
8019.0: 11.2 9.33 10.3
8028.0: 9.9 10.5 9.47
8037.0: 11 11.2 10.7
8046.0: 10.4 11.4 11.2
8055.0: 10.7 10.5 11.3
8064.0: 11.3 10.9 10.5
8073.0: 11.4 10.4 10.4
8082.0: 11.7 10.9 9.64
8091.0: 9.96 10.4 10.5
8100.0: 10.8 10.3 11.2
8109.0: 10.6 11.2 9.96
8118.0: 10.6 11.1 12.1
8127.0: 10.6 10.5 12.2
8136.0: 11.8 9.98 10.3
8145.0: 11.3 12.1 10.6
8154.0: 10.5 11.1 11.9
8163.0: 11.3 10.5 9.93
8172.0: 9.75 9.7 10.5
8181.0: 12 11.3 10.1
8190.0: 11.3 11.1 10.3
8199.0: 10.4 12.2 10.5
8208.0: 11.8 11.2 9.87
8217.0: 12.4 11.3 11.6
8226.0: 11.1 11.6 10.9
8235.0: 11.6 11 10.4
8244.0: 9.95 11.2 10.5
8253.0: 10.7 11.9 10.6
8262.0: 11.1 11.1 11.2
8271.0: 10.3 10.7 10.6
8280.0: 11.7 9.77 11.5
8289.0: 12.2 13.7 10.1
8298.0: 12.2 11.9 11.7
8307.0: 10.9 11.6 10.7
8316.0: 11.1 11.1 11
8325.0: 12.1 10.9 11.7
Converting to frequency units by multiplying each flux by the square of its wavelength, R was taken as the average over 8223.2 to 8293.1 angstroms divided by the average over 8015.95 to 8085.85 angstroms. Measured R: 1.09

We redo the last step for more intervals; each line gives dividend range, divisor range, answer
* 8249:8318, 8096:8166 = 1.06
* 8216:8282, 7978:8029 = 1.16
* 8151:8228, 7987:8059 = 1.11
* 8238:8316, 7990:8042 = 1.18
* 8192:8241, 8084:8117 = 1.09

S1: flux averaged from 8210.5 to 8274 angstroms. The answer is 11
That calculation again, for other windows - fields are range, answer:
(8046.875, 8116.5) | 10.7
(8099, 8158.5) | 10.9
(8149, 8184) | 10.8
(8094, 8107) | 10.6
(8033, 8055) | 10.8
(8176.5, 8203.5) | 11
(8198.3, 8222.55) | 11.3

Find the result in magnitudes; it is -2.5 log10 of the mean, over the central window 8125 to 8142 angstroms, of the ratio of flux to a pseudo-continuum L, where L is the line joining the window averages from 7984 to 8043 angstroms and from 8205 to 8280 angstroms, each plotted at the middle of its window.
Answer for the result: -0.039 mag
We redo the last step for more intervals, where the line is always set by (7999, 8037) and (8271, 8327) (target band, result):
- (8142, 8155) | -0.04 mag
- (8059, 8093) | -0.05 mag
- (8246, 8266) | 0.01 mag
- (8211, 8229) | -0.03 mag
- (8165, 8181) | 0.05 mag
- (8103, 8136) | -0.05 mag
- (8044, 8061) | -0.07 mag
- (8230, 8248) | 0.02 mag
